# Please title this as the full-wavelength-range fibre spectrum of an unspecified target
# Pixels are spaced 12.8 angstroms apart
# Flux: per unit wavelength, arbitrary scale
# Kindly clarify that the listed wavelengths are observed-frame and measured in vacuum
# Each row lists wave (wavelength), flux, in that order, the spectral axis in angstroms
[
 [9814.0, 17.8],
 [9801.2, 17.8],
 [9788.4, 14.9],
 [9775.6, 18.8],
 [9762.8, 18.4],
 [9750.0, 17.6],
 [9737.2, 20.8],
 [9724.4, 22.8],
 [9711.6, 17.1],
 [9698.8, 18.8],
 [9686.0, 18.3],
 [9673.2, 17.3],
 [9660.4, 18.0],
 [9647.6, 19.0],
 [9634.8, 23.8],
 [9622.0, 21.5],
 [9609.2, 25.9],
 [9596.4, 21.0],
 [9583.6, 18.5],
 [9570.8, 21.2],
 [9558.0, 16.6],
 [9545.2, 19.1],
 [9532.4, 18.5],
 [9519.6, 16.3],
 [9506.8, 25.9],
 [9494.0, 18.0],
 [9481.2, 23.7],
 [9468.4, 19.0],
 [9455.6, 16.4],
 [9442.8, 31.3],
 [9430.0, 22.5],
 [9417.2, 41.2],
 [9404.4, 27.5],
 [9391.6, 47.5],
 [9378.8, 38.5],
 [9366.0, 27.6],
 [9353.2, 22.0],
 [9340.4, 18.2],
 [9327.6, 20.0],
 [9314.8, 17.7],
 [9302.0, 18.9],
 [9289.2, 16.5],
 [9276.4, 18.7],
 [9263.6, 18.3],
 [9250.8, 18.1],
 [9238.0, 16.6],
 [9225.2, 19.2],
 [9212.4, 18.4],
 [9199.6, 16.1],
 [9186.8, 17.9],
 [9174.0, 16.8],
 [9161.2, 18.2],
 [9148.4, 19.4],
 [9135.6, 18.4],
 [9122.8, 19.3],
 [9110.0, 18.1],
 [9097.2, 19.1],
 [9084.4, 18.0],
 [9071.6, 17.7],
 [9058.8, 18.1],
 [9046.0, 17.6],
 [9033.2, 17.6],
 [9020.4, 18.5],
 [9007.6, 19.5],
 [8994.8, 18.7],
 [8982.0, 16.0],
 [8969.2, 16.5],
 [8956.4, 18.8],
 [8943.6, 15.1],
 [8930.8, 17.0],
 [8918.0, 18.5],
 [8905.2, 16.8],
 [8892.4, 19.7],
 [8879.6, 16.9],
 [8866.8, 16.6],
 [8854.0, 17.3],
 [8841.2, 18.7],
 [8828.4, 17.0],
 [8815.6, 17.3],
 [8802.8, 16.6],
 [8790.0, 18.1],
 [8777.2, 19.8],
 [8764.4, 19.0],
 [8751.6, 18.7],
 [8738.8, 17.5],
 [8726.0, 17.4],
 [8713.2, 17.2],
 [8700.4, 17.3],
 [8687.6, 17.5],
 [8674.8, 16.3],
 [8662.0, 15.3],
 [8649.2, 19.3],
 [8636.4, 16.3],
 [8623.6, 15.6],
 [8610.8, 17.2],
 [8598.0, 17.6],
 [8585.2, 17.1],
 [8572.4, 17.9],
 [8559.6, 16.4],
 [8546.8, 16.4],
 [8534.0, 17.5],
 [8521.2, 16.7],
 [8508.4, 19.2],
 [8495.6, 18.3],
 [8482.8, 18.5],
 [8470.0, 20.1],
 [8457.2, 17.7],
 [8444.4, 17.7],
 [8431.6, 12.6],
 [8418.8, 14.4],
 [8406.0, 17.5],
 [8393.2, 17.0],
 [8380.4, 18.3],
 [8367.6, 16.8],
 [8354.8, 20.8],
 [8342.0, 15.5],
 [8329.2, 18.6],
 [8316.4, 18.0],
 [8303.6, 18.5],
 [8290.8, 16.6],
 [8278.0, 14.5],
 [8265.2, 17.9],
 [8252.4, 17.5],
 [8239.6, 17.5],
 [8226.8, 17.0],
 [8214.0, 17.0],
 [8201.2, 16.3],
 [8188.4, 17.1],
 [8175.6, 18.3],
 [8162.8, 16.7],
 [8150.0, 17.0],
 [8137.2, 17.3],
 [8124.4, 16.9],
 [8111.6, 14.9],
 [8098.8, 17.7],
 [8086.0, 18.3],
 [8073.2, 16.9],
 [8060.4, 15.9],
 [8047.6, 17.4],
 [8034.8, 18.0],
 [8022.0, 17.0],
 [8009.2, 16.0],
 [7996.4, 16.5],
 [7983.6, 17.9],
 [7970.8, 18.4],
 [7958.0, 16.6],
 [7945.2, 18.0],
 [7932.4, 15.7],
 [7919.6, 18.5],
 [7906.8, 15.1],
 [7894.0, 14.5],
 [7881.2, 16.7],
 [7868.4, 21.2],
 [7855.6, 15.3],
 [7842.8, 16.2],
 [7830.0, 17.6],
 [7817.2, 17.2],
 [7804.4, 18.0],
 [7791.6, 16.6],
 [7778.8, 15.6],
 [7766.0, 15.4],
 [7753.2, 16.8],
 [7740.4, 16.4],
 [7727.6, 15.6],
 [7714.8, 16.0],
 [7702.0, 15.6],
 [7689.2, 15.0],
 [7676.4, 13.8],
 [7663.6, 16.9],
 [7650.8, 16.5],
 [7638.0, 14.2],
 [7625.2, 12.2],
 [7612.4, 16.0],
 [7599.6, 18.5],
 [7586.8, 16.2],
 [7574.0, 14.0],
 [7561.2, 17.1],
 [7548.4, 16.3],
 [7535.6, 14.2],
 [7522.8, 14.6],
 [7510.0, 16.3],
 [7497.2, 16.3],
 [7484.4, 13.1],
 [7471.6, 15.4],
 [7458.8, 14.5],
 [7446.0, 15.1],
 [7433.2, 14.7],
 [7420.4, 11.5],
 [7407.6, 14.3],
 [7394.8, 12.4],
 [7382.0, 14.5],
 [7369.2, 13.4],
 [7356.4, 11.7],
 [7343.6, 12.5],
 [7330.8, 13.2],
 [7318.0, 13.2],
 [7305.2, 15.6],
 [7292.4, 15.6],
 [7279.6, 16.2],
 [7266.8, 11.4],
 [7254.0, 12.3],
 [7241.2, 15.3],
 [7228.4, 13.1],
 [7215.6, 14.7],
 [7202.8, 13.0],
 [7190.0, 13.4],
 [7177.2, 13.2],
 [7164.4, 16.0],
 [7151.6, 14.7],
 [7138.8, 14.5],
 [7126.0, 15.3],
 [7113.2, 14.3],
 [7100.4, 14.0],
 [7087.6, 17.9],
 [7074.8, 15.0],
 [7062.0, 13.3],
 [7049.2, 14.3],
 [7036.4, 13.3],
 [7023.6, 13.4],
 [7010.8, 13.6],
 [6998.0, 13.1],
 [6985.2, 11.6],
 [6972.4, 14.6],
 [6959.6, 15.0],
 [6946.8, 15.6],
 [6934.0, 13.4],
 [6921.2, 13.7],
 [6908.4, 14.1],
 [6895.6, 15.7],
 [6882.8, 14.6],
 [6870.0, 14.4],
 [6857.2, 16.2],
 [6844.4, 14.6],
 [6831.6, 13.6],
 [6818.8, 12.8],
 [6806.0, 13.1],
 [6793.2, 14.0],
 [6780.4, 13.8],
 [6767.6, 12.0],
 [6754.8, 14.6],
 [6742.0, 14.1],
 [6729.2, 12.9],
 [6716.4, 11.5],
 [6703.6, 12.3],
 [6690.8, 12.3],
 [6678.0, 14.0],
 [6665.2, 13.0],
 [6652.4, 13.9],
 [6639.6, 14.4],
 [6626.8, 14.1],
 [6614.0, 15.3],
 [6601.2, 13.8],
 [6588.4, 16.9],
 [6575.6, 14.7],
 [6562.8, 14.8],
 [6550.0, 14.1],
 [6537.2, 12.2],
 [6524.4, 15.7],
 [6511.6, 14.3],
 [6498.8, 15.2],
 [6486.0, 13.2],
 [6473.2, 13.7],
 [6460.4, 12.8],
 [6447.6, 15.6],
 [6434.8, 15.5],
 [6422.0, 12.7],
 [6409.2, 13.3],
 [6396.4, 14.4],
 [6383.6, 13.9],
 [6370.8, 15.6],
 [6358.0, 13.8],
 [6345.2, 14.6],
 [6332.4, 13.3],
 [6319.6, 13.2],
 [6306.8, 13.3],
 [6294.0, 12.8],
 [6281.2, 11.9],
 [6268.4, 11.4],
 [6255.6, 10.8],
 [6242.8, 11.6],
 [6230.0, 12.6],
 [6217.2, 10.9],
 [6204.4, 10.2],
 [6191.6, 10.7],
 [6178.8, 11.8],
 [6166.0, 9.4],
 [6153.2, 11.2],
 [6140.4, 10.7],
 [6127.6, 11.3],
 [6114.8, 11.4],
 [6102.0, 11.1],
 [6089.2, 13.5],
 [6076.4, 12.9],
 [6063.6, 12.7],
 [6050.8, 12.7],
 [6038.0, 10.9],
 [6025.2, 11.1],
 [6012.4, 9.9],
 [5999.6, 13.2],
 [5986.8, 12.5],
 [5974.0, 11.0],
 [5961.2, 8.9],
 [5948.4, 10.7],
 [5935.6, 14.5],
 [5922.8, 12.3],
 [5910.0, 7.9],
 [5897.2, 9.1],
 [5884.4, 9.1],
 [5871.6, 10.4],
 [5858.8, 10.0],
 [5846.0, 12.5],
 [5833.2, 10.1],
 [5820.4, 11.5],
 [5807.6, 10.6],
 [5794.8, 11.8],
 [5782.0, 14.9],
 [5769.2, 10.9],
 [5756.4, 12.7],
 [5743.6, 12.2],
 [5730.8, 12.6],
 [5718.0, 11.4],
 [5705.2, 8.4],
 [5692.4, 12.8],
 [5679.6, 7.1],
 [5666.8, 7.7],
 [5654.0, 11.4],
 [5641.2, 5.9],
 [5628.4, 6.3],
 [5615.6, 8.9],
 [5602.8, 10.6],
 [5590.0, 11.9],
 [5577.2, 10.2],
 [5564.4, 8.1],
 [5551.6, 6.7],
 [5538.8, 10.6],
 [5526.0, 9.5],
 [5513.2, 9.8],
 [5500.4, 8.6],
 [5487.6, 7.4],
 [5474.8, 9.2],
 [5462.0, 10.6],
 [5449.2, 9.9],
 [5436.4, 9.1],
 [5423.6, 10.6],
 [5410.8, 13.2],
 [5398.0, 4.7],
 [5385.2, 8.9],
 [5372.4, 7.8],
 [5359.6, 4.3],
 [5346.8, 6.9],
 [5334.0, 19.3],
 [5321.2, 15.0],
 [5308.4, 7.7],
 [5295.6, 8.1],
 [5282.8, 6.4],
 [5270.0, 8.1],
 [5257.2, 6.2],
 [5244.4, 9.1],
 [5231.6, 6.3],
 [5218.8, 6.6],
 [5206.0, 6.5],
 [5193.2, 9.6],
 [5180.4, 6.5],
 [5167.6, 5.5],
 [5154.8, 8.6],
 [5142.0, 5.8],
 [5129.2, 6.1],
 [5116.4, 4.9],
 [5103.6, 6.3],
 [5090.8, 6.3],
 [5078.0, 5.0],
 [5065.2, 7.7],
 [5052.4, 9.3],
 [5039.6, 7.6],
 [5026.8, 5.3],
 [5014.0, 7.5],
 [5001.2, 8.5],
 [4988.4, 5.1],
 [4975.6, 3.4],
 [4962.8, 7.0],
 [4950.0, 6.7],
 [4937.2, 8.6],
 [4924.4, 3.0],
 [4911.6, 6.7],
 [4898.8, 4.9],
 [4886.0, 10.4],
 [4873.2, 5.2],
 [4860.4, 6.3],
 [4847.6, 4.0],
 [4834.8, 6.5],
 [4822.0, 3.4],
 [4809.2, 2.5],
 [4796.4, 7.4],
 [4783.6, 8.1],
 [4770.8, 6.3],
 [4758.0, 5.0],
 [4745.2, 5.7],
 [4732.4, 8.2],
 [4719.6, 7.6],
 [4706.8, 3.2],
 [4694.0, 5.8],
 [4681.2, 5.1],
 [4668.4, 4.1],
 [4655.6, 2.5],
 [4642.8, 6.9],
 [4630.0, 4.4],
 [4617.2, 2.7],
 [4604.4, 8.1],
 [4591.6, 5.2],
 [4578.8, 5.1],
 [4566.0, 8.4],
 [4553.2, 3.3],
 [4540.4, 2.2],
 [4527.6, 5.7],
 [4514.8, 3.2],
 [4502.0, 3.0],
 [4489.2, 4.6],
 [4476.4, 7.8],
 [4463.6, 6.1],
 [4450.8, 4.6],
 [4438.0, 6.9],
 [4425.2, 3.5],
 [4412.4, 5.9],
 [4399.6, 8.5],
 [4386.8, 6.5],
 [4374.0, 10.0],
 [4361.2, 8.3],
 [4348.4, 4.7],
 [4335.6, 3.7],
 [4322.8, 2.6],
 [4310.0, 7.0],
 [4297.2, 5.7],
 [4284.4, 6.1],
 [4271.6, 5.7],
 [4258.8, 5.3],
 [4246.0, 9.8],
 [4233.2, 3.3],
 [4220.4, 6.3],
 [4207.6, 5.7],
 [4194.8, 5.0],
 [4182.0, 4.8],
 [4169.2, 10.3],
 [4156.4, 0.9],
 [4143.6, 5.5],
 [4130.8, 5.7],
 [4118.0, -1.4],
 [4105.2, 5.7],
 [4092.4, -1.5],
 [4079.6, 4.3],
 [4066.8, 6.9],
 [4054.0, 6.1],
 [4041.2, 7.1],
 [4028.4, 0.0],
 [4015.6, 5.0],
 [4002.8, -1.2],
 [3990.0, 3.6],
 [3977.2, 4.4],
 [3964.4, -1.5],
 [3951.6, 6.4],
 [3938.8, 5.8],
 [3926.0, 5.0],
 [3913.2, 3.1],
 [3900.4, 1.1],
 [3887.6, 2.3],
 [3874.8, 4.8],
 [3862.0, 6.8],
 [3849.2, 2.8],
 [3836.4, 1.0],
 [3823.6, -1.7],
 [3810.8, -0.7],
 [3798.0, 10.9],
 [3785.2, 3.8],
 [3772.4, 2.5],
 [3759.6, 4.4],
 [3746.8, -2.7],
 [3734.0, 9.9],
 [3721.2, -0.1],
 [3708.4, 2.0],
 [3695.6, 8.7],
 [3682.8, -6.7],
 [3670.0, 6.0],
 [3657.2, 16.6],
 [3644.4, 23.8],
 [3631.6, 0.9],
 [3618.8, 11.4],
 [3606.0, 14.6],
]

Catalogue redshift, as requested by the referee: 0.43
